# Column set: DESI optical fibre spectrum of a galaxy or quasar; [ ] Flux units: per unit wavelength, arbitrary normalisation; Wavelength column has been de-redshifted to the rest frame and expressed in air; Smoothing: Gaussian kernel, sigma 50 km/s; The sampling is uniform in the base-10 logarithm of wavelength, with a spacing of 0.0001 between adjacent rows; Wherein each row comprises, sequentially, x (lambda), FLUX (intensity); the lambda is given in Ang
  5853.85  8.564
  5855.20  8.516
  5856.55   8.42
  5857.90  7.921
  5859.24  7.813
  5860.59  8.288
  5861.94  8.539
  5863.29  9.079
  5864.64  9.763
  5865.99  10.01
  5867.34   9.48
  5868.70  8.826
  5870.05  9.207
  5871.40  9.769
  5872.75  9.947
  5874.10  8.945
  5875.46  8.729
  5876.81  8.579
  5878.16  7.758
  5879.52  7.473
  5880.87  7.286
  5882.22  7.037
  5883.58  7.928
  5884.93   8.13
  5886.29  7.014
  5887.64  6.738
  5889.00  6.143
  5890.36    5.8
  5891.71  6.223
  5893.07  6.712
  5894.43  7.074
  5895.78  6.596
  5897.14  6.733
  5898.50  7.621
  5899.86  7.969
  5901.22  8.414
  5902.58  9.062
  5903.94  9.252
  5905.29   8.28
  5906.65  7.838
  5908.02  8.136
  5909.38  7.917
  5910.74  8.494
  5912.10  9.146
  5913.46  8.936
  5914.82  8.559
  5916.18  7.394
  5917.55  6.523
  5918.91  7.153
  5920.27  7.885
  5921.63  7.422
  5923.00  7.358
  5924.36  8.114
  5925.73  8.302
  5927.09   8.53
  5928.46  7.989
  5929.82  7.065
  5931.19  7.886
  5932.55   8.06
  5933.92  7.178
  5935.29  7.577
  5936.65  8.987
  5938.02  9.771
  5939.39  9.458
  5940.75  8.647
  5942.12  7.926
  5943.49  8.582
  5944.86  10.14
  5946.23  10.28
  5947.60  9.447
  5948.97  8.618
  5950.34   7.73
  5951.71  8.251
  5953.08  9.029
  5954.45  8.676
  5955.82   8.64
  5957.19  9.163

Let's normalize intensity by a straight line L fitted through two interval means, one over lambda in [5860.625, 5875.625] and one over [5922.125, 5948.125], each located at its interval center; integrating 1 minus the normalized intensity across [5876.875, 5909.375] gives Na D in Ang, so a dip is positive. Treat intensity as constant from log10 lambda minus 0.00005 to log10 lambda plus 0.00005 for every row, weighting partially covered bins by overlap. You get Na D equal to 5.4 Ang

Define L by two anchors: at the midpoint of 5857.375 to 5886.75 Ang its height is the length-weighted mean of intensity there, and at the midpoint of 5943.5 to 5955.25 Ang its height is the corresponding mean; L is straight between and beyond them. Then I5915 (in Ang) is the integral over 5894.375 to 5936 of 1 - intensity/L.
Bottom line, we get 4.22 Ang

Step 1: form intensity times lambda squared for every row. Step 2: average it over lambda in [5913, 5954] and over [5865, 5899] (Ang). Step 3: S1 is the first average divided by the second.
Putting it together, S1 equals 1.1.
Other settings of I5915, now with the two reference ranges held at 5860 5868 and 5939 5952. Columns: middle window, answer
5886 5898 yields 3.4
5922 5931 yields 1.1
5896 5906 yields 1.1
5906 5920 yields 1.6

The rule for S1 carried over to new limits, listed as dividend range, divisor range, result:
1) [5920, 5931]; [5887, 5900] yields 1.18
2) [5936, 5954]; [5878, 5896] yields 1.31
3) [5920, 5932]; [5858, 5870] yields 0.90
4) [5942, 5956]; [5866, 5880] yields 1.02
